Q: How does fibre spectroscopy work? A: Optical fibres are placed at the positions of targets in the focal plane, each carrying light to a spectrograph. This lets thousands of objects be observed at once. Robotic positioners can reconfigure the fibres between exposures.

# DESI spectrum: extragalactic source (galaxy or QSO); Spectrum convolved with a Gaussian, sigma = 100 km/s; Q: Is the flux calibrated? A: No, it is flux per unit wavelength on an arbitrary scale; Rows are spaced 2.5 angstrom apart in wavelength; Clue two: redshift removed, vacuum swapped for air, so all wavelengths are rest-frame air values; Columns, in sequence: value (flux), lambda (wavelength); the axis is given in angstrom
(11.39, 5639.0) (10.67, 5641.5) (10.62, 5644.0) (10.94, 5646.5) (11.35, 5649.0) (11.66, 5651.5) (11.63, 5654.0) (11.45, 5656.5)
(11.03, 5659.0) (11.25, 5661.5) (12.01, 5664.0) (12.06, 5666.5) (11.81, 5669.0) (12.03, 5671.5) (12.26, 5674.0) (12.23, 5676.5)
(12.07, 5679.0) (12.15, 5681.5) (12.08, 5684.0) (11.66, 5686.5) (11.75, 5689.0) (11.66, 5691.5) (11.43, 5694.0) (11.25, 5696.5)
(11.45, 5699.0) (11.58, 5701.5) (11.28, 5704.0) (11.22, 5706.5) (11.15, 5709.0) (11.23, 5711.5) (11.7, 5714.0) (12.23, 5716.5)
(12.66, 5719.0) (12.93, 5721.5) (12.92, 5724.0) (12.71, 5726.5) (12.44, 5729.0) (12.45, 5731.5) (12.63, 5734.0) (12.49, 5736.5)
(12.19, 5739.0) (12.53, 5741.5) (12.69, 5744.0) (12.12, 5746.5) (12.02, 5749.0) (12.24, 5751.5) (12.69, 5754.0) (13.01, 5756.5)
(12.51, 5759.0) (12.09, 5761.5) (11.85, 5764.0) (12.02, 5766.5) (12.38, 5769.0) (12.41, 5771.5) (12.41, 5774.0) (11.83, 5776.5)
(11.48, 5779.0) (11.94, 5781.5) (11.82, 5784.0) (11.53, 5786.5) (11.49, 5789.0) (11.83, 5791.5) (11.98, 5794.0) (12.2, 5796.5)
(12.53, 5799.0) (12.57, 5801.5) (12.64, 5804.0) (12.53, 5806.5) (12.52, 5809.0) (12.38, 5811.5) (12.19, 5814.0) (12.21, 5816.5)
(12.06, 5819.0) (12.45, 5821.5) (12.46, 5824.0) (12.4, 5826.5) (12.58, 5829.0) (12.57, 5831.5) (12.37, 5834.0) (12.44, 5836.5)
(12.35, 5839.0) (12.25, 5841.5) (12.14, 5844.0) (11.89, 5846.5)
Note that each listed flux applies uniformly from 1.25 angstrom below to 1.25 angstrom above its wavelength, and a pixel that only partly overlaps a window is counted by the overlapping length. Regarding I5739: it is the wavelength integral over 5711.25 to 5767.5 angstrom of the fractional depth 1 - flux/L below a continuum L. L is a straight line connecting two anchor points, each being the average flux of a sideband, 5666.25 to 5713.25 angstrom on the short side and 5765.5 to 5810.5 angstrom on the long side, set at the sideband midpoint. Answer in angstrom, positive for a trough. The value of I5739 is -2.2 angstrom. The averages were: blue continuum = 11.7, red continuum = 12.1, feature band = 12.4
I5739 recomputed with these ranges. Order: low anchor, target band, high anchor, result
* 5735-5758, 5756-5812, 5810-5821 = 0.8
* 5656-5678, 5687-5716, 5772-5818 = 1.1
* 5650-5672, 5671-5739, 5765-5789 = -1.3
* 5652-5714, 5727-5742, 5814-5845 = -0.7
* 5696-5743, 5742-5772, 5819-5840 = -0.4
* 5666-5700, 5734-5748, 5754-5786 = -0.4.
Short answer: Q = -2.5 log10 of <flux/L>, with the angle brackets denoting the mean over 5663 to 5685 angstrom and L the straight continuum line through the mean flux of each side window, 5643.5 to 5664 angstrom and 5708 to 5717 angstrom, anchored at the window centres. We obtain -0.06 mag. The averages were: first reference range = 11.3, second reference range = 11.5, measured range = 12.1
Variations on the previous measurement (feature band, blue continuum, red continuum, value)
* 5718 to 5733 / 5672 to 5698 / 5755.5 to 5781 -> -0.06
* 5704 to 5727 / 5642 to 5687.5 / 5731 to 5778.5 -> 0.00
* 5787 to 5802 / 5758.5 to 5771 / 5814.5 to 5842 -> 0.02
